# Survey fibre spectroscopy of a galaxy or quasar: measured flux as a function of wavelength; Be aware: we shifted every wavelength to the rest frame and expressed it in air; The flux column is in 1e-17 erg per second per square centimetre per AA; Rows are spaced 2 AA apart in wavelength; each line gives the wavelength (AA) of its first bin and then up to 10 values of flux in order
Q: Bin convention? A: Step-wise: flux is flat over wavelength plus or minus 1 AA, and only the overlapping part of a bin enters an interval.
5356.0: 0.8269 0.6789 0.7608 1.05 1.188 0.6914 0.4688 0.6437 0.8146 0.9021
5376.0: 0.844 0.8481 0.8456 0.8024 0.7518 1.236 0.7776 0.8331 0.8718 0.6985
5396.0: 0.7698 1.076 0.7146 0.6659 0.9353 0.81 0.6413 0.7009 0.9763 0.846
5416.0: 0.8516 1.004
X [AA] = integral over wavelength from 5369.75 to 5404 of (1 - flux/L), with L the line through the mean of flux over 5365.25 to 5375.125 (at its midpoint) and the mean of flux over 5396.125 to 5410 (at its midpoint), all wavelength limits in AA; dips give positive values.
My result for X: -3.88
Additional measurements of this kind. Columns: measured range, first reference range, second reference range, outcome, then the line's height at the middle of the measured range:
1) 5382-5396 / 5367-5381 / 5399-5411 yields -1.75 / 0.756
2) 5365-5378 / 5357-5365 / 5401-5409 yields 2.11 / 0.882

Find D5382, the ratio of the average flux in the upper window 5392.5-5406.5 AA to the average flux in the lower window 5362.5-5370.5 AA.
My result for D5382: 1.05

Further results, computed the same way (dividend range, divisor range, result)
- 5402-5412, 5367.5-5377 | 1.04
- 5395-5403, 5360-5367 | 0.85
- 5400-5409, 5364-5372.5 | 1.07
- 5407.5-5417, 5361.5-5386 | 0.97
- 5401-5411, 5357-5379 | 0.93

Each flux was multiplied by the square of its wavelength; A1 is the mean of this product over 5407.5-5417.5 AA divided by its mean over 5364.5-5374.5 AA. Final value 1.16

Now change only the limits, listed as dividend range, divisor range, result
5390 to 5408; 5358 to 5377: 1.01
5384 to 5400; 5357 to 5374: 1.11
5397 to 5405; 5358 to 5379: 1.05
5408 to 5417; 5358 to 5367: 0.93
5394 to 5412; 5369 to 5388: 0.94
